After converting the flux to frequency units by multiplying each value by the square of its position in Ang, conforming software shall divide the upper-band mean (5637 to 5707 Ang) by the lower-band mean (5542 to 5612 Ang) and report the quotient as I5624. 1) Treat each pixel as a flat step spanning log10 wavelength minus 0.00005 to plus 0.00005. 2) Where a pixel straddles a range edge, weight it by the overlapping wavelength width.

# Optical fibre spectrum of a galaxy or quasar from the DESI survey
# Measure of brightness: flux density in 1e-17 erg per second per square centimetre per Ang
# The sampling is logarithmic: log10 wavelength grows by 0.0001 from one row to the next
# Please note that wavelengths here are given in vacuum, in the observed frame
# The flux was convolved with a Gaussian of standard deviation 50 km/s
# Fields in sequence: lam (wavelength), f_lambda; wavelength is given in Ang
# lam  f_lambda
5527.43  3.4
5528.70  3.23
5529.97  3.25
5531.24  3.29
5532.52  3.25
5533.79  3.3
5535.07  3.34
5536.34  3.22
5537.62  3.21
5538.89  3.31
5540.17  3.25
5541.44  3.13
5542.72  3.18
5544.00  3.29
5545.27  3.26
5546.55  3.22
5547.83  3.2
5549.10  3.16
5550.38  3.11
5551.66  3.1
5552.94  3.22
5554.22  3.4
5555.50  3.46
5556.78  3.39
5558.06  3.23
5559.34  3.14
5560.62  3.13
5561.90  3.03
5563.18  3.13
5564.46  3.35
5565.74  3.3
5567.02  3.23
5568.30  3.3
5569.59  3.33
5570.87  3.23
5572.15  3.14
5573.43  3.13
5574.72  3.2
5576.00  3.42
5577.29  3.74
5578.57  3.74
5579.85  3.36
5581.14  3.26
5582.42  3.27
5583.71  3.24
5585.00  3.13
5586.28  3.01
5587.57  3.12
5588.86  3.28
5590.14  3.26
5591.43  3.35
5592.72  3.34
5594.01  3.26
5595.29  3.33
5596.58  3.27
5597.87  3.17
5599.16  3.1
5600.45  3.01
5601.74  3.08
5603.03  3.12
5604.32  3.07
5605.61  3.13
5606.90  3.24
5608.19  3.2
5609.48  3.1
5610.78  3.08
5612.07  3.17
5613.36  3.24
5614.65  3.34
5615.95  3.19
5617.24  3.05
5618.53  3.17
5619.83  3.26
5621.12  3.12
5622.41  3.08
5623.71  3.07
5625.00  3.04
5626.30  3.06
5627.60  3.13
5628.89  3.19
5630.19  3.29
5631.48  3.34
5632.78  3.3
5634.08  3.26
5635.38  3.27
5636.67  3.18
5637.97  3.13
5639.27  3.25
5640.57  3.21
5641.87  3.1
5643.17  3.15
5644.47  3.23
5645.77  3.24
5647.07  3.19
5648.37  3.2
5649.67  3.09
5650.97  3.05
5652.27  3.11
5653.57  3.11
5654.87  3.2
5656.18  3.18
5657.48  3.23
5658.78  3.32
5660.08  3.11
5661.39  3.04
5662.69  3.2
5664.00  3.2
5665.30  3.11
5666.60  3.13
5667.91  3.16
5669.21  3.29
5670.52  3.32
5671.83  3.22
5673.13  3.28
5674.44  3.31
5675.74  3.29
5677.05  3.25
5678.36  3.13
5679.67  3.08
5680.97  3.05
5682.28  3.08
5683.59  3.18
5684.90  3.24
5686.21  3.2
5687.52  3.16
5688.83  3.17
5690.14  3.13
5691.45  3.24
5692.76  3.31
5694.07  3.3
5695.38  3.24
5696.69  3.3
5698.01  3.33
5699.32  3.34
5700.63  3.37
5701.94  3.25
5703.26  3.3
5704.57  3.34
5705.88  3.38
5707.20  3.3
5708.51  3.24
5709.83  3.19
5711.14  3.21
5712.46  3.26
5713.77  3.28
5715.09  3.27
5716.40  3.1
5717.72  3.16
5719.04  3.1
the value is 1.03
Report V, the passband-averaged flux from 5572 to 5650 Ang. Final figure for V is 3.21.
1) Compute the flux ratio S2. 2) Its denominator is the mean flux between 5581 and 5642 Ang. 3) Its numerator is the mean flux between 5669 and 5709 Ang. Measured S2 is 1.0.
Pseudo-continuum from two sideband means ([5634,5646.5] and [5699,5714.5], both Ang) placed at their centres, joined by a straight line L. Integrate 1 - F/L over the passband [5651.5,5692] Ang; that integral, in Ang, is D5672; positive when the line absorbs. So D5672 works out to 0.7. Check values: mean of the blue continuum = 3.2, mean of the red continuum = 3.29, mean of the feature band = 3.18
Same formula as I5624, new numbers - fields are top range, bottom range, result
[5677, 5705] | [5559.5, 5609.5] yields 1.04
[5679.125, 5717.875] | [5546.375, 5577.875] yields 1.04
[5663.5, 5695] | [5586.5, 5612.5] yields 1.04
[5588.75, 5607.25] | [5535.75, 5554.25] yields 1.02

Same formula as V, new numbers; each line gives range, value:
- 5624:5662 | 3.18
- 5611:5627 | 3.15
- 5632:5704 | 3.21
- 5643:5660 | 3.18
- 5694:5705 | 3.31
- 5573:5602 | 3.27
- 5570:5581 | 3.37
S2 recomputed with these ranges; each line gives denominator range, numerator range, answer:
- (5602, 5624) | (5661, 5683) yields 1.01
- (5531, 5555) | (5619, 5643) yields 0.98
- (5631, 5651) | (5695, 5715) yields 1.03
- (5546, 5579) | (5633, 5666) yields 0.97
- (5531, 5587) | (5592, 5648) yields 0.98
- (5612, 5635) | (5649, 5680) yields 1.00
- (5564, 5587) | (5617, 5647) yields 0.96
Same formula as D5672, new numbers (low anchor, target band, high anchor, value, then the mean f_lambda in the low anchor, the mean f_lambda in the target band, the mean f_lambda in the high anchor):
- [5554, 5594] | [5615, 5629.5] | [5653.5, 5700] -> 0.5 Ang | 3.28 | 3.13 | 3.21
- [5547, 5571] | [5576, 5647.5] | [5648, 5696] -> 0.0 Ang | 3.23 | 3.21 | 3.19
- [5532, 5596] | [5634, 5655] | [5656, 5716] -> 0.4 Ang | 3.26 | 3.17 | 3.23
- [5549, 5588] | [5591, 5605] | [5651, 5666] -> 0.2 Ang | 3.26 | 3.19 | 3.16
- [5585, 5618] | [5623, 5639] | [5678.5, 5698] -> 0.0 Ang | 3.18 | 3.19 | 3.19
